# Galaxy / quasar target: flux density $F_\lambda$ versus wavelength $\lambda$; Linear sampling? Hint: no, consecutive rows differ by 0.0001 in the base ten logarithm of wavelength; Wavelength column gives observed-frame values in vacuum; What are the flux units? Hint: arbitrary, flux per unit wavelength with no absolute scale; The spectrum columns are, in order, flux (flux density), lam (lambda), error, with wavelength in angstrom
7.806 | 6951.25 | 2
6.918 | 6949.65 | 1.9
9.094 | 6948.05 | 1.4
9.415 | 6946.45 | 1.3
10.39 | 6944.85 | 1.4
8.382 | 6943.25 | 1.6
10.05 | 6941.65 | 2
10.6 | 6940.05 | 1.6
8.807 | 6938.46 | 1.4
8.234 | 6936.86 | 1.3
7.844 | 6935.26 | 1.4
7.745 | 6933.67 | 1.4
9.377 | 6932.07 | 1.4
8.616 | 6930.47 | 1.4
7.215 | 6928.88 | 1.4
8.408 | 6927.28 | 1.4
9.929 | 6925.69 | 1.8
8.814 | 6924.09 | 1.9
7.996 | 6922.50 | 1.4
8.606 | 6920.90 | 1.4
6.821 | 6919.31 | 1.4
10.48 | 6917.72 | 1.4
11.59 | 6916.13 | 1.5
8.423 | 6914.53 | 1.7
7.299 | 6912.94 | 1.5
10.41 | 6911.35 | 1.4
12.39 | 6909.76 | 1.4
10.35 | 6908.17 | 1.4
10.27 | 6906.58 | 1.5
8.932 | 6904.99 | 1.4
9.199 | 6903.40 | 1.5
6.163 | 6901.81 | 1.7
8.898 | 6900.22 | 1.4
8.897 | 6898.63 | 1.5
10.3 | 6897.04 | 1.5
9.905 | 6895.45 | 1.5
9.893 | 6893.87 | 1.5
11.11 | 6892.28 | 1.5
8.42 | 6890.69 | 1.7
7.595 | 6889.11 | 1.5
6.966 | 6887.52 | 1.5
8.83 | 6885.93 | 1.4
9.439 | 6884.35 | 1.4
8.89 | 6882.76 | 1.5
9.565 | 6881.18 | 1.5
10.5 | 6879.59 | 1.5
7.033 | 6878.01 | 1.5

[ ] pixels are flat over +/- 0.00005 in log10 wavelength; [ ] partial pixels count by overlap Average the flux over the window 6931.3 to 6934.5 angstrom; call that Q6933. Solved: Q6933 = 8.55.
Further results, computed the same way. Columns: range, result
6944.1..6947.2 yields 9.9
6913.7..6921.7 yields 9.18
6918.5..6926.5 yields 8.44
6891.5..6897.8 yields 10.3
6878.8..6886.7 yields 9.45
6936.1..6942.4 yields 9.43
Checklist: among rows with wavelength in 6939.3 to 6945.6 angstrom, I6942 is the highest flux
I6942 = 10.6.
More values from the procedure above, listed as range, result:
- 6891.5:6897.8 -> 11.11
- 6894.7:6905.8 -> 10.3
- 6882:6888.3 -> 9.439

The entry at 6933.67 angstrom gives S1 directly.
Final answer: 7.745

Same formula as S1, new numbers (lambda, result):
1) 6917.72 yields 10.48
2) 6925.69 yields 9.929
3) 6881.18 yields 9.565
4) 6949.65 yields 6.918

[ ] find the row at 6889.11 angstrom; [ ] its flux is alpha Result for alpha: 7.595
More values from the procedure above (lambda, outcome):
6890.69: 8.42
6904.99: 8.932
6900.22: 8.898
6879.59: 10.5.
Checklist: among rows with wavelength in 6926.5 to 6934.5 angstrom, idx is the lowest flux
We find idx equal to 7.215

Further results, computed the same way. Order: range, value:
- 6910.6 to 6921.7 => 6.821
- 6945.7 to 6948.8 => 9.094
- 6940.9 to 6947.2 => 8.382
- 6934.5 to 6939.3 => 7.844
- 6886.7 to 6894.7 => 6.966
